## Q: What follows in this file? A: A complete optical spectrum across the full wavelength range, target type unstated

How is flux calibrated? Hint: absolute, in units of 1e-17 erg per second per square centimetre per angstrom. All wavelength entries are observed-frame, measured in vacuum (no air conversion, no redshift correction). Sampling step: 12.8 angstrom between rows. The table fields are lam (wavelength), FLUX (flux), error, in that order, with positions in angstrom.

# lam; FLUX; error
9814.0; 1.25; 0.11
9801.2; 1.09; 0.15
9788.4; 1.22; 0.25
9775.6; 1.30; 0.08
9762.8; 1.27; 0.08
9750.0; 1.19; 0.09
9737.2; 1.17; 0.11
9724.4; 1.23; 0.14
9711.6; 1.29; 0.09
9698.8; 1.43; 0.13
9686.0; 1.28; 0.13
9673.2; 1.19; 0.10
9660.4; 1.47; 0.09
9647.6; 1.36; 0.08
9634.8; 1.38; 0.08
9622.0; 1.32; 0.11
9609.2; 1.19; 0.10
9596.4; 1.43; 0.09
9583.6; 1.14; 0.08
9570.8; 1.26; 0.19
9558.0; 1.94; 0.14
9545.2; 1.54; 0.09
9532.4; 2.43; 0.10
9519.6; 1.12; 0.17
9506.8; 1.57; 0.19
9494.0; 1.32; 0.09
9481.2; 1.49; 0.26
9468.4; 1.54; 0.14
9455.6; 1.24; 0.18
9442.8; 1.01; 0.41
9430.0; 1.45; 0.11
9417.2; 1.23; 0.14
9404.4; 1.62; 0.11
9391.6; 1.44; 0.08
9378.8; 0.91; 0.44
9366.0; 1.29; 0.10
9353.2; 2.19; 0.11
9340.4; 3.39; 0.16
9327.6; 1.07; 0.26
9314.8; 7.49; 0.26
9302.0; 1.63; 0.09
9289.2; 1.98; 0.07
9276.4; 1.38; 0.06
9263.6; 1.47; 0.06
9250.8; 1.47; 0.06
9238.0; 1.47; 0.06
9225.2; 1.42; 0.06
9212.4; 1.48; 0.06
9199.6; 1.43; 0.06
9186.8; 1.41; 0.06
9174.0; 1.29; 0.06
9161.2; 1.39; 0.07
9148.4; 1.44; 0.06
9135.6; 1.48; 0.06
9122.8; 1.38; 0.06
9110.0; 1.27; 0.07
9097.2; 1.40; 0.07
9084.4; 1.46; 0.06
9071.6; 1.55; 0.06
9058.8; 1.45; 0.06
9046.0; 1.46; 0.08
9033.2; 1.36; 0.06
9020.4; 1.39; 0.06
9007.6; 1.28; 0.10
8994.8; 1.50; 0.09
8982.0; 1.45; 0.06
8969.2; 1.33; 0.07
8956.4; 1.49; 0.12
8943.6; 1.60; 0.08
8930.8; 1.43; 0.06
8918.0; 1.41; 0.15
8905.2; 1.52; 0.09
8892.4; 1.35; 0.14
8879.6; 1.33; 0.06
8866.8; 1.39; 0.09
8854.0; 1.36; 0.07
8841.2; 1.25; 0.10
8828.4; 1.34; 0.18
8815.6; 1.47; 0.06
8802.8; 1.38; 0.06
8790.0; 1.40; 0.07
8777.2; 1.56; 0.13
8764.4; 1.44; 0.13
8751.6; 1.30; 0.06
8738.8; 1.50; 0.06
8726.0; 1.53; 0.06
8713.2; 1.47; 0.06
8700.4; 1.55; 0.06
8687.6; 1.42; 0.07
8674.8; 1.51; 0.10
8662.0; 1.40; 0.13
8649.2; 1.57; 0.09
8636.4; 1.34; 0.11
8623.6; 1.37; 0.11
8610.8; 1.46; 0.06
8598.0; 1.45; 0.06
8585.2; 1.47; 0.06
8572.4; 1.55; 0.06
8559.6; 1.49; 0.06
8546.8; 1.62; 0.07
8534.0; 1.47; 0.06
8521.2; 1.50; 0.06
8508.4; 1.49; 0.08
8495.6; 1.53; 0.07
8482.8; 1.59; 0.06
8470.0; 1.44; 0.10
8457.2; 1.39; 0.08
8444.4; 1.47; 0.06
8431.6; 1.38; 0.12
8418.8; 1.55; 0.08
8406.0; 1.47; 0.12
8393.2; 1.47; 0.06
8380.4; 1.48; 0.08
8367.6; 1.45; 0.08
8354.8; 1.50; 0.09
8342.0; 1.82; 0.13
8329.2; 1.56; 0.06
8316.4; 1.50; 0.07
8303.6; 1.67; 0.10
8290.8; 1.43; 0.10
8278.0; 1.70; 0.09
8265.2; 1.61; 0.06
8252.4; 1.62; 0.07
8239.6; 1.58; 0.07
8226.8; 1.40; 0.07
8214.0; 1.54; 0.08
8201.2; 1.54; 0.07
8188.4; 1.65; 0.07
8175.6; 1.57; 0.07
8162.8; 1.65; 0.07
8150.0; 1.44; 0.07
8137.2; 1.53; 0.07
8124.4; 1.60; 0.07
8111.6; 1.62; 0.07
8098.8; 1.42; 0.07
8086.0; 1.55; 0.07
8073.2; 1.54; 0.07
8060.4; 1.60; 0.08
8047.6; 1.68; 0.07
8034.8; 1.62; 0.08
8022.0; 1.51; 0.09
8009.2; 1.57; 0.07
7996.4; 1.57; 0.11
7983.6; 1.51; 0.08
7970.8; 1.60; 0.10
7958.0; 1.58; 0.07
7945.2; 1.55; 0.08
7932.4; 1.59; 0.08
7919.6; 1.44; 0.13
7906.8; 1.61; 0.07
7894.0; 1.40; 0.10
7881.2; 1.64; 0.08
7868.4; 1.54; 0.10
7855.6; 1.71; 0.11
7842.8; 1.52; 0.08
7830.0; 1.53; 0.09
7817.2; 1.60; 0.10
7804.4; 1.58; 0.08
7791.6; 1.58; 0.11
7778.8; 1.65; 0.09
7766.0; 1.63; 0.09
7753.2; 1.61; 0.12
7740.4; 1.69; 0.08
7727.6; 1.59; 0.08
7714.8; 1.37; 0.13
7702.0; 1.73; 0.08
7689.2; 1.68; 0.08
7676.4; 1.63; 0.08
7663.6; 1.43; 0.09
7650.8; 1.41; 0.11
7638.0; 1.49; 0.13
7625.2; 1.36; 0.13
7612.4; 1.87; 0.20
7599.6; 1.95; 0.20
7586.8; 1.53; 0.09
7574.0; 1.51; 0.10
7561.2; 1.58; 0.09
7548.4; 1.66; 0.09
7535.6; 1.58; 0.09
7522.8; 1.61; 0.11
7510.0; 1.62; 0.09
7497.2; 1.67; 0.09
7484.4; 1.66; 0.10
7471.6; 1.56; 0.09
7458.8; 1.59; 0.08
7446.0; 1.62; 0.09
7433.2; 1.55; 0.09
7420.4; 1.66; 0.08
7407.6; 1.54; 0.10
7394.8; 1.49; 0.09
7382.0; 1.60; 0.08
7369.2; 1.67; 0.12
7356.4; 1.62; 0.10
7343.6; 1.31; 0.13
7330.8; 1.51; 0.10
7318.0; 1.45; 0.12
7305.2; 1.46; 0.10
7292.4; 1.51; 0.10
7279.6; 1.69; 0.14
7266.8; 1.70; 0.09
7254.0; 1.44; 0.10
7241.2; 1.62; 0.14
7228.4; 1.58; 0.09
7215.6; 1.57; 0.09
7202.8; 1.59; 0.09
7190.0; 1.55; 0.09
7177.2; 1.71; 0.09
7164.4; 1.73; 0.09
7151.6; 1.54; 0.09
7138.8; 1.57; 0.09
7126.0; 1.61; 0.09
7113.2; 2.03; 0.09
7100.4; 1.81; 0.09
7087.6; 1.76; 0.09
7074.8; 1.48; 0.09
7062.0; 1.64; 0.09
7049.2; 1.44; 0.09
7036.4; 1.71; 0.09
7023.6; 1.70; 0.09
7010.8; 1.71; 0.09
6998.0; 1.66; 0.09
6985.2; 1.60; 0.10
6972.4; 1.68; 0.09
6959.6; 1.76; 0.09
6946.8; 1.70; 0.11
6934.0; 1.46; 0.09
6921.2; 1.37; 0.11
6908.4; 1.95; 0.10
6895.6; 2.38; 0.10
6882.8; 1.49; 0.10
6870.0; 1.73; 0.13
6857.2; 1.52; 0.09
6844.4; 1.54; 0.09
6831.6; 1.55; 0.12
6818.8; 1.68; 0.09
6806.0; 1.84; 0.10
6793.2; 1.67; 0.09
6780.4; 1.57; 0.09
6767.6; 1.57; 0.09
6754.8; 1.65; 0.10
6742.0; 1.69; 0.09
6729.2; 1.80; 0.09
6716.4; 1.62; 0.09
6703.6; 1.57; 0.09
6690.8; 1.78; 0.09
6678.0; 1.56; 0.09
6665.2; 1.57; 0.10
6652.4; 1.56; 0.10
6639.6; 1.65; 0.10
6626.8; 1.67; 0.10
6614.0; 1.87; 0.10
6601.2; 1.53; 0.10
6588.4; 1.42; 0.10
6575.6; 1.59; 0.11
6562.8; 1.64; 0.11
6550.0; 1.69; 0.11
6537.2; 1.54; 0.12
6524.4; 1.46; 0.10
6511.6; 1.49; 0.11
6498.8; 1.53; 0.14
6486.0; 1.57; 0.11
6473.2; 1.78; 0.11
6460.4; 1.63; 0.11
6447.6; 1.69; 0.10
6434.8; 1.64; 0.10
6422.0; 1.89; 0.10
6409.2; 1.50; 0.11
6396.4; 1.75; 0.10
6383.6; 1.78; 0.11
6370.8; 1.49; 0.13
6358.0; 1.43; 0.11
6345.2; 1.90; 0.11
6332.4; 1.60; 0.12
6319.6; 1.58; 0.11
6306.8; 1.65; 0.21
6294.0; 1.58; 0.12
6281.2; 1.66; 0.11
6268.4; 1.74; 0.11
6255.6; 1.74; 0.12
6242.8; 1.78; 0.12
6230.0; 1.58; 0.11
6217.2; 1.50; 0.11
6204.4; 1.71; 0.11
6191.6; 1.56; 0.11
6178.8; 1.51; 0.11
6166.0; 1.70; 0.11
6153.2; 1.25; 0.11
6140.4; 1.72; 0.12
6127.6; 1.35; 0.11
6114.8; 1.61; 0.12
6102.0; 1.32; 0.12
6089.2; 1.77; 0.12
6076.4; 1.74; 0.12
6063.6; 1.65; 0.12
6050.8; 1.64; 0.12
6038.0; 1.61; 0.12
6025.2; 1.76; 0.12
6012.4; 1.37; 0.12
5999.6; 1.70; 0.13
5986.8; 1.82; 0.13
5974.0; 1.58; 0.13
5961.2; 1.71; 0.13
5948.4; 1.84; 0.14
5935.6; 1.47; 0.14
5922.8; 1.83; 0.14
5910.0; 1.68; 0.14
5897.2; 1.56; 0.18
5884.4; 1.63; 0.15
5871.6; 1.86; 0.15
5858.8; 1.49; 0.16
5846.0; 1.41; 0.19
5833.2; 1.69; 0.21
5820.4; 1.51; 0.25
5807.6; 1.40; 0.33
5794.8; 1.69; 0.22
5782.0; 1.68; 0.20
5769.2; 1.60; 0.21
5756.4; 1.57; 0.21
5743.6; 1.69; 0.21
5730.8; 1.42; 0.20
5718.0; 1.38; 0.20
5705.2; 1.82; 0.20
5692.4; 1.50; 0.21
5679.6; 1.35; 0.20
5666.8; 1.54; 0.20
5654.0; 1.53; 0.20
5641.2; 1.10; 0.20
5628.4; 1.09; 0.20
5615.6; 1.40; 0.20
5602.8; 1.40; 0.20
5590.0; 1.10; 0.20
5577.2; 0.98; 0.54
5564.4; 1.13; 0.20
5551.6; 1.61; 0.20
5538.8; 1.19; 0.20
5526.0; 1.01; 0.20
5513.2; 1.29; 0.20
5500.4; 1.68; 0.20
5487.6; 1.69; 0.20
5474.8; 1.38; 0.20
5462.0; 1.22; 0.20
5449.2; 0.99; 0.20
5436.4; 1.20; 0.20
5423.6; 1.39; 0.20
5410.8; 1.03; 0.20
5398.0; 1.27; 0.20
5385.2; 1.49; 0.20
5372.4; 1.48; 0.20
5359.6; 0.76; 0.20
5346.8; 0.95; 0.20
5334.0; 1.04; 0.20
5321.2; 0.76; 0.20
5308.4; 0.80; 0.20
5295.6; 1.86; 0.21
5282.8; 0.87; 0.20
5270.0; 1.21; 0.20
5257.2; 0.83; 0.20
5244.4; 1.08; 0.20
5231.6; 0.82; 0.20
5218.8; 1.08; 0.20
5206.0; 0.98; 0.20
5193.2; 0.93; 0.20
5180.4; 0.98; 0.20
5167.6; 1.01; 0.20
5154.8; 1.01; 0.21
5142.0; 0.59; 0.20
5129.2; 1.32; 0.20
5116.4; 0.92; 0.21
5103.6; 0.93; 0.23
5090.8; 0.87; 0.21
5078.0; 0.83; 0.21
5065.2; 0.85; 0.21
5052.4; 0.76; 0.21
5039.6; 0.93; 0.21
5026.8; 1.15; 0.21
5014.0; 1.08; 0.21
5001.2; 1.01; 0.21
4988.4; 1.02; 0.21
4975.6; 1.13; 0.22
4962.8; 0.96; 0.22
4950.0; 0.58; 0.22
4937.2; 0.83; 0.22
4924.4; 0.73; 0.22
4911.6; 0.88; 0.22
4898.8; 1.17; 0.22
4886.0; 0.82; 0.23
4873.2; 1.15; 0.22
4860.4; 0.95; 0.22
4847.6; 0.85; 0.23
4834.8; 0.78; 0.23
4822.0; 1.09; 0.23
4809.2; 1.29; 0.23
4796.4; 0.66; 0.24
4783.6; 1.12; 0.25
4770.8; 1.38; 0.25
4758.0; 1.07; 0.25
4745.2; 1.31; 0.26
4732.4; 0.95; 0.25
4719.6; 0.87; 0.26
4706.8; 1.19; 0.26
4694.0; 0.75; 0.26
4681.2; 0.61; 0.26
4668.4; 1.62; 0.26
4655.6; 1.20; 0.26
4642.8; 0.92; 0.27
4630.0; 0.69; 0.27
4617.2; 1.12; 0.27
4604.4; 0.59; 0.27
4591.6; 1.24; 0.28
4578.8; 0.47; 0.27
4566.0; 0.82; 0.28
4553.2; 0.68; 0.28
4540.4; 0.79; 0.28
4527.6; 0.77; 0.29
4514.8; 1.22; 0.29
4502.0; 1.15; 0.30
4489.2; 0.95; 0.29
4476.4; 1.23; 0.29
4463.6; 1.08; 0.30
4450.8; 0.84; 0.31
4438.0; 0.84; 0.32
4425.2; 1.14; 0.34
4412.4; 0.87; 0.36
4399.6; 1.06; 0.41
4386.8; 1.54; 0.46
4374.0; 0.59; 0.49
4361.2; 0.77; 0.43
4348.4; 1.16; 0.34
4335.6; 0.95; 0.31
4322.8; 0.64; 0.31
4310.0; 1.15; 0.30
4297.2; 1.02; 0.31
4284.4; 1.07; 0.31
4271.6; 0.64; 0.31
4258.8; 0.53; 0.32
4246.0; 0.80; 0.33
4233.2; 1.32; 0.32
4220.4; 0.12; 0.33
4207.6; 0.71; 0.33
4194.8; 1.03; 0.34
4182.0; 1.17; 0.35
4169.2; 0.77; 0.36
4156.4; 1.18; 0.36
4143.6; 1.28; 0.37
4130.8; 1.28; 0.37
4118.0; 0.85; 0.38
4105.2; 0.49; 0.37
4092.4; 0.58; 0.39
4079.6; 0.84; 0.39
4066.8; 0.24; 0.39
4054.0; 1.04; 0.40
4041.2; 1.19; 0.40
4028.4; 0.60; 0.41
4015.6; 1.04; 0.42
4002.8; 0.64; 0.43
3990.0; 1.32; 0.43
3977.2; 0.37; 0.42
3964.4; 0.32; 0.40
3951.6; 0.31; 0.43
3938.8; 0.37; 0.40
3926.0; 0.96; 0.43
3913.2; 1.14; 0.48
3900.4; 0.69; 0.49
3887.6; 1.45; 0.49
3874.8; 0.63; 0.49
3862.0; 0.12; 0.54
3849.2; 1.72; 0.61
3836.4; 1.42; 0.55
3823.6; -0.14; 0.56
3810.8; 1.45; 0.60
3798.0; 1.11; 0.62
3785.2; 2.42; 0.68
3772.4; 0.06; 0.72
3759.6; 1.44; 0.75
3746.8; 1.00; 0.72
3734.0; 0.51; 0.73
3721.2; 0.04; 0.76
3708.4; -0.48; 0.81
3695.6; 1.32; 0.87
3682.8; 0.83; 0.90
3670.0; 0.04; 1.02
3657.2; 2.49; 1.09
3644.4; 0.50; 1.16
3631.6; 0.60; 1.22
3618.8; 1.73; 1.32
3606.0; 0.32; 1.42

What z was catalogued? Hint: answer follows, 0.42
